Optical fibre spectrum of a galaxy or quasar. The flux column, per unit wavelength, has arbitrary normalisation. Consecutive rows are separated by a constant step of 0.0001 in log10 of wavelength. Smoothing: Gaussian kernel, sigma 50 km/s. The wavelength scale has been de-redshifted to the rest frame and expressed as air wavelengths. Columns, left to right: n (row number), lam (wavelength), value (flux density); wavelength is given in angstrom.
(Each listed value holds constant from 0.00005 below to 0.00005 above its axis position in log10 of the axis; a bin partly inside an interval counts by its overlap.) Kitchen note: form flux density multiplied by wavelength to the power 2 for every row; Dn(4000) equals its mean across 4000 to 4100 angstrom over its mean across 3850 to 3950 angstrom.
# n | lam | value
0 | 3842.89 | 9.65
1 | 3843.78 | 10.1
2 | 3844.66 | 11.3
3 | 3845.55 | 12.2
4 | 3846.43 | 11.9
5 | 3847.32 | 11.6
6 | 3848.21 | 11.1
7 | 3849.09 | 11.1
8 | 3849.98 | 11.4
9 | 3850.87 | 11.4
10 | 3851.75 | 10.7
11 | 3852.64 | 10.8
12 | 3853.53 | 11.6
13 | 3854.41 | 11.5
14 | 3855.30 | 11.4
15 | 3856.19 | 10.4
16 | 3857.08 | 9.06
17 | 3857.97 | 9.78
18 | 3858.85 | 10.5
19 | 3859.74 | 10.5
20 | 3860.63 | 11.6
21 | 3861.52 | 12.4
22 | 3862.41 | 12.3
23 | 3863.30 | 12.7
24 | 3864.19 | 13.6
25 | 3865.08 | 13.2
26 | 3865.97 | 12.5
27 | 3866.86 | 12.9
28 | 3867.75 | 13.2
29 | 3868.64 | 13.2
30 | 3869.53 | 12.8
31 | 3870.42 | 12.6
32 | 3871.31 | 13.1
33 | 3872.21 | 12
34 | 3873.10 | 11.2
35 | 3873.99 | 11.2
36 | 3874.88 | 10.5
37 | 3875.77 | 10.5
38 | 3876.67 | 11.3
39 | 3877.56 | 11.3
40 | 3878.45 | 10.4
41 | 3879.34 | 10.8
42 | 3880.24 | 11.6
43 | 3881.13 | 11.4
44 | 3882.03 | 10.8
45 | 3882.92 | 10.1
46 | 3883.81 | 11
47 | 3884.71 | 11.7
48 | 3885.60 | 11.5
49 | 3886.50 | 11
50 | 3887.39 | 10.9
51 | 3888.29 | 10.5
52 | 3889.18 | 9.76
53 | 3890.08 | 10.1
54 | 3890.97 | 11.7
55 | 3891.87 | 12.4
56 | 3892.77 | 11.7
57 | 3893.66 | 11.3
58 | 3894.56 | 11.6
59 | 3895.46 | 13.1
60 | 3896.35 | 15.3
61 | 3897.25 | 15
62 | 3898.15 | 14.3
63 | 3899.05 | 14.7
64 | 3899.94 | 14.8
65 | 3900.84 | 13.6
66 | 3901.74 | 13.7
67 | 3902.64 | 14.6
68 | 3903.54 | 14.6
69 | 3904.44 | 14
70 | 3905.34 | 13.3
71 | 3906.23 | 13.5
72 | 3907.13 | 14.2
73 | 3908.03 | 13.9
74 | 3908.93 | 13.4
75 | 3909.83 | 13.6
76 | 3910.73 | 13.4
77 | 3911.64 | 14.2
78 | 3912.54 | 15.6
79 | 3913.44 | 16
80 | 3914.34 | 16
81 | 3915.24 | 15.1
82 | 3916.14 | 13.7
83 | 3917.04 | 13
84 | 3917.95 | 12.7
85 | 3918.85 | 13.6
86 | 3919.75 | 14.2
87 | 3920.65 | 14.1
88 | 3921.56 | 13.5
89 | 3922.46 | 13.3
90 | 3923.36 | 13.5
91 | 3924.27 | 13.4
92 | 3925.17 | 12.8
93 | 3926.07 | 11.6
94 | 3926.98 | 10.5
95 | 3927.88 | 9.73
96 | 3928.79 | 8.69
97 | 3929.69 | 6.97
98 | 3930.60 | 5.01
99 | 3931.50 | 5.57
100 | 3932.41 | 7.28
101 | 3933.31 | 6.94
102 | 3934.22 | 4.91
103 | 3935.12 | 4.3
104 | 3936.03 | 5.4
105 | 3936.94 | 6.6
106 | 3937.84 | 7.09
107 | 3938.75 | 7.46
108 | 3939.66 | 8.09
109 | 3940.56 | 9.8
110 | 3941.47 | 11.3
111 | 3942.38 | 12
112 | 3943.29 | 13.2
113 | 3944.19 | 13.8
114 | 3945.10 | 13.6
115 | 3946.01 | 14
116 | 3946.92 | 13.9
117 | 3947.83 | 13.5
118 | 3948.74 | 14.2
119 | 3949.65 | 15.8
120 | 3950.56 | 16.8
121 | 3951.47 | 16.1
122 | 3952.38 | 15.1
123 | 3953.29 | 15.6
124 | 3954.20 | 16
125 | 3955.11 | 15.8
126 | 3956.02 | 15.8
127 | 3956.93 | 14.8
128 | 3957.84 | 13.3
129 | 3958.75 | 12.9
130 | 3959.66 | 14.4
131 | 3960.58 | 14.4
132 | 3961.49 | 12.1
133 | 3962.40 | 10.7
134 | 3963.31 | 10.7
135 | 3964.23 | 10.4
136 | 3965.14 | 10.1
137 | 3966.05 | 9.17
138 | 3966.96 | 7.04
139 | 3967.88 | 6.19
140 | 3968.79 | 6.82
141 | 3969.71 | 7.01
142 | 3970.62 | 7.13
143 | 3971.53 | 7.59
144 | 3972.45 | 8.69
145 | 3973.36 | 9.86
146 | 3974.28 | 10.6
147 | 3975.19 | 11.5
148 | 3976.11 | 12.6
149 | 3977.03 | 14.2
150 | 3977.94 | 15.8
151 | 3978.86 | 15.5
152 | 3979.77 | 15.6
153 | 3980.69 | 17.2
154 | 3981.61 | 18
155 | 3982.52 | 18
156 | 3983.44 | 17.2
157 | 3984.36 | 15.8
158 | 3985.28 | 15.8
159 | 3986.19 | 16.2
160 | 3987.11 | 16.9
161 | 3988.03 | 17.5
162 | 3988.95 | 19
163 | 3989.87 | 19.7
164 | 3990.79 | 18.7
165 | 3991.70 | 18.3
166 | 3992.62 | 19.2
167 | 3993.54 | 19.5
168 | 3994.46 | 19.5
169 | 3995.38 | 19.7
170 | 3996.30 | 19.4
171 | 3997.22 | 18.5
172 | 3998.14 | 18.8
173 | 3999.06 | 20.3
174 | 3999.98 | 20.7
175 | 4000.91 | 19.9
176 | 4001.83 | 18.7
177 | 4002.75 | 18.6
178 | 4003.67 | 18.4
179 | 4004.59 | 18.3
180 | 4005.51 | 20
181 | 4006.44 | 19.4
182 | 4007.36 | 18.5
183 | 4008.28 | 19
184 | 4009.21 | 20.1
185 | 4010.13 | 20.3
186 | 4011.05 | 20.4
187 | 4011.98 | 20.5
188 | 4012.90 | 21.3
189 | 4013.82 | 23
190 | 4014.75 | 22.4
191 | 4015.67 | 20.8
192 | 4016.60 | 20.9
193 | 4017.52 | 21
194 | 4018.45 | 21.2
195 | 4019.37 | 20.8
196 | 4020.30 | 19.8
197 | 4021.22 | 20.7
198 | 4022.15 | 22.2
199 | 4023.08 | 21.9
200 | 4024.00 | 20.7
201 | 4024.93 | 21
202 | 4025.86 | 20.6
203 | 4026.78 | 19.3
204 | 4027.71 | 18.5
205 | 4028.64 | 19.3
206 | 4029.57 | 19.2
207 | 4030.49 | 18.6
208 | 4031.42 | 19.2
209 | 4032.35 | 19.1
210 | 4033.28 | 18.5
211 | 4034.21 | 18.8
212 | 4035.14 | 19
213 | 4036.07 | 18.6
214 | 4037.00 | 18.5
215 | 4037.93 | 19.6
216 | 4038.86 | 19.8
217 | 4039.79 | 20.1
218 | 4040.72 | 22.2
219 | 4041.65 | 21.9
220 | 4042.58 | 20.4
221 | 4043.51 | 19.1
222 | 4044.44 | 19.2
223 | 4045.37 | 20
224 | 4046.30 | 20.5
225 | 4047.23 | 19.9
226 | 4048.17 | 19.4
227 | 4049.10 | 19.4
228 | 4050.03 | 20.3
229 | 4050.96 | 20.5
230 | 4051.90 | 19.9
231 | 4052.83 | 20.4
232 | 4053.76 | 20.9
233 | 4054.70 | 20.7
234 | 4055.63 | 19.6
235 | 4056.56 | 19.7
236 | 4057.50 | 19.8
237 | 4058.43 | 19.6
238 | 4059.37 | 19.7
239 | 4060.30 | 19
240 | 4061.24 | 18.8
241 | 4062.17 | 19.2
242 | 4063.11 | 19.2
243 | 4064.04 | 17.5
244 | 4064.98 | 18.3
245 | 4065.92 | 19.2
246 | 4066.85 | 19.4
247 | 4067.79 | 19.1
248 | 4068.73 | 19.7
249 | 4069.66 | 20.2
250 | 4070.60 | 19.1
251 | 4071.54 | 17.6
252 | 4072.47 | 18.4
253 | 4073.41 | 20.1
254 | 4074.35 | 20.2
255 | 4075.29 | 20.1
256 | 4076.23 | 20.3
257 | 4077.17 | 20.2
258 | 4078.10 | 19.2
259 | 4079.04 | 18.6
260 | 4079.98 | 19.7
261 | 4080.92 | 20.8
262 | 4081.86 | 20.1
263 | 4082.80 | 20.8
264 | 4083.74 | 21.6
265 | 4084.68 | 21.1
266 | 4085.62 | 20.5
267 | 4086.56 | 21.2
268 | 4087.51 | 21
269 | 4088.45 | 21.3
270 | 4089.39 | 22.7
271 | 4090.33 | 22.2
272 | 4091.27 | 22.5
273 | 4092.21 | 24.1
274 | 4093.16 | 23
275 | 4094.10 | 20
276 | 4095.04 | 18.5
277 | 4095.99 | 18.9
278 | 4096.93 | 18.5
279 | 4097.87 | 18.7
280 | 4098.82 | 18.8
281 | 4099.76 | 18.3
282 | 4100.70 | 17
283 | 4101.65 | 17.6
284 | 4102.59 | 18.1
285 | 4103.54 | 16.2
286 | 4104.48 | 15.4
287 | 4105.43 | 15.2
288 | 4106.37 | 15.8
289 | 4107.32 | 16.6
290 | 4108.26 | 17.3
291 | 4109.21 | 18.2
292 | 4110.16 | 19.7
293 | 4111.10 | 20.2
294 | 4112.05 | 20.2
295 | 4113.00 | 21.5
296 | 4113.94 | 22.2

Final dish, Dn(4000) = 1.83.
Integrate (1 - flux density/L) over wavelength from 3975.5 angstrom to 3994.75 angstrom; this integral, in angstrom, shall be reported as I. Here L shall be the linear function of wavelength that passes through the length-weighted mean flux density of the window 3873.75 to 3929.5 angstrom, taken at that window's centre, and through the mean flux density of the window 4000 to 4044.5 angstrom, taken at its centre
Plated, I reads 0.72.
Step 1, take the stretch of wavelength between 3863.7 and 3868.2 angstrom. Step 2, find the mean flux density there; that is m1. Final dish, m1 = 13.1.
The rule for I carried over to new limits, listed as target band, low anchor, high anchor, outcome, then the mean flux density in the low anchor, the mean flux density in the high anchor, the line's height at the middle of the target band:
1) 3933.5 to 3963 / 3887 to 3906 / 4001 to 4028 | 7.3 angstrom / 12.9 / 20.3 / 16.2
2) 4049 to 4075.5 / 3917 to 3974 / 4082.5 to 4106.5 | -2.6 angstrom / 11.1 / 19.6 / 17.8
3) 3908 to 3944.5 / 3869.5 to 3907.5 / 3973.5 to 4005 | 7.7 angstrom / 12.2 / 17.4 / 14.2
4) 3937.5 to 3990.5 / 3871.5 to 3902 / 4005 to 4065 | 9.8 angstrom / 11.8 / 20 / 16.1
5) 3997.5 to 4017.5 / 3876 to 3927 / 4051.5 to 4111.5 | -3.9 angstrom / 12.9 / 19.5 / 16.7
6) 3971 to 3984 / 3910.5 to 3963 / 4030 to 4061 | 1.1 angstrom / 12.1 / 19.7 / 15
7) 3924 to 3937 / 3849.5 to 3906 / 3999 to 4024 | 6.2 angstrom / 12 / 20.3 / 15.3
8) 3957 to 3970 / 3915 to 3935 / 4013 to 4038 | 3.4 angstrom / 10.8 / 20.1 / 14.4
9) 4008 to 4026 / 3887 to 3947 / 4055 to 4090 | -4.2 angstrom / 11.9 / 19.8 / 17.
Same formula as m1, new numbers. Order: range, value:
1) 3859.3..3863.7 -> 11.9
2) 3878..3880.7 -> 10.9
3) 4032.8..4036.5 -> 18.7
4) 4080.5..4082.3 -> 20.4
